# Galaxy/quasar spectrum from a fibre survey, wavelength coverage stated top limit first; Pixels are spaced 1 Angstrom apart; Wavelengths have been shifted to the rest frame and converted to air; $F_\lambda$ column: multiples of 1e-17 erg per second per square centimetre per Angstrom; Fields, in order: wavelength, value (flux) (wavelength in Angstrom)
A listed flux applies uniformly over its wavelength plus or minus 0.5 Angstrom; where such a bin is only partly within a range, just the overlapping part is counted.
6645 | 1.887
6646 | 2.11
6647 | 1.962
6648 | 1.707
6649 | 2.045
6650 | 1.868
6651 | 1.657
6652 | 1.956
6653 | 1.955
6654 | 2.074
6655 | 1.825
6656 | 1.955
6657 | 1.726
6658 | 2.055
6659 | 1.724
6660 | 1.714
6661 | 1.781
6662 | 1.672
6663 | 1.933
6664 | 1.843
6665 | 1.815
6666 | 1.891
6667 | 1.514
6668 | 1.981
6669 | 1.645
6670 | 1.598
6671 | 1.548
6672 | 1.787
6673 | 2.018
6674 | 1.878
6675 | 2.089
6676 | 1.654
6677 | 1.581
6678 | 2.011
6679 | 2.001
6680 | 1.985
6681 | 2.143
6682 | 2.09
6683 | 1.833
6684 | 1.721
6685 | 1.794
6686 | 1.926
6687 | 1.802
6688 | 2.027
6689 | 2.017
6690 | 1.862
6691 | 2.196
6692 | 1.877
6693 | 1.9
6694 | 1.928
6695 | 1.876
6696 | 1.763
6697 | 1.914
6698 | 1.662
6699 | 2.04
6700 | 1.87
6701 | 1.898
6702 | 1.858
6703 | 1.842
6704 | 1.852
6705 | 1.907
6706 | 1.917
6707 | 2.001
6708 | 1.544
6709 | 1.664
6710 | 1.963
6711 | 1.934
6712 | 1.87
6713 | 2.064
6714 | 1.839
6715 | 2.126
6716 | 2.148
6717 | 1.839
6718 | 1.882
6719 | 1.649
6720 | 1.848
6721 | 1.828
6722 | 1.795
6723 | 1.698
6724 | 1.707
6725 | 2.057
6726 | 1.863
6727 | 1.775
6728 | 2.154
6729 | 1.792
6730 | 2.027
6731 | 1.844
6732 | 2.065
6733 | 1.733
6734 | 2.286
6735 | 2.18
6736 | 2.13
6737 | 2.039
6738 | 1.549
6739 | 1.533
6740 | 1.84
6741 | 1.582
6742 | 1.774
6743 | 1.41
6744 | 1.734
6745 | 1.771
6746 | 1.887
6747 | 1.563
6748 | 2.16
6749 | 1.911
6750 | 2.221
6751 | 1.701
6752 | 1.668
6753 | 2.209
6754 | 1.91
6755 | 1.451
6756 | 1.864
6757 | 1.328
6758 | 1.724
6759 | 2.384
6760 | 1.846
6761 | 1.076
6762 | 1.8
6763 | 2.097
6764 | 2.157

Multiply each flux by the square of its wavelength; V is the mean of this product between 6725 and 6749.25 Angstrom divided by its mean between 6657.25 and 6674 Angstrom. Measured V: 1.1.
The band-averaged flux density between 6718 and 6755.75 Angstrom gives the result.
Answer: 1.85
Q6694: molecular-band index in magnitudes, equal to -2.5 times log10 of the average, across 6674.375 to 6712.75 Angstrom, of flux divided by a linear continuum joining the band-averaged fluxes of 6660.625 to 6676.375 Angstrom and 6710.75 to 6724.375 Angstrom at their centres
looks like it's -0.03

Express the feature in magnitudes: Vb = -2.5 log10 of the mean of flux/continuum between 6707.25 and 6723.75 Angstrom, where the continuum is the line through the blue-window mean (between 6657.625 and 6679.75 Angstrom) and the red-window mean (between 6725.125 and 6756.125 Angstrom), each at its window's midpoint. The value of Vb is -0.01 mag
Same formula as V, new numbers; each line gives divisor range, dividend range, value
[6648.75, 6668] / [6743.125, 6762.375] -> 1.00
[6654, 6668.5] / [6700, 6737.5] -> 1.06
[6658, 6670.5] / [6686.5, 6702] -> 1.09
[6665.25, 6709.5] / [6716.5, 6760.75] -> 1.00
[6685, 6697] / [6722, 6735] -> 1.01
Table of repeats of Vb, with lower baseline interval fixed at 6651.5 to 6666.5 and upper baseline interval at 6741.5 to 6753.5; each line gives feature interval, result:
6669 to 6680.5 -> 0.02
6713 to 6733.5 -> -0.03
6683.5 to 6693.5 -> -0.03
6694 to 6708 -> -0.01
